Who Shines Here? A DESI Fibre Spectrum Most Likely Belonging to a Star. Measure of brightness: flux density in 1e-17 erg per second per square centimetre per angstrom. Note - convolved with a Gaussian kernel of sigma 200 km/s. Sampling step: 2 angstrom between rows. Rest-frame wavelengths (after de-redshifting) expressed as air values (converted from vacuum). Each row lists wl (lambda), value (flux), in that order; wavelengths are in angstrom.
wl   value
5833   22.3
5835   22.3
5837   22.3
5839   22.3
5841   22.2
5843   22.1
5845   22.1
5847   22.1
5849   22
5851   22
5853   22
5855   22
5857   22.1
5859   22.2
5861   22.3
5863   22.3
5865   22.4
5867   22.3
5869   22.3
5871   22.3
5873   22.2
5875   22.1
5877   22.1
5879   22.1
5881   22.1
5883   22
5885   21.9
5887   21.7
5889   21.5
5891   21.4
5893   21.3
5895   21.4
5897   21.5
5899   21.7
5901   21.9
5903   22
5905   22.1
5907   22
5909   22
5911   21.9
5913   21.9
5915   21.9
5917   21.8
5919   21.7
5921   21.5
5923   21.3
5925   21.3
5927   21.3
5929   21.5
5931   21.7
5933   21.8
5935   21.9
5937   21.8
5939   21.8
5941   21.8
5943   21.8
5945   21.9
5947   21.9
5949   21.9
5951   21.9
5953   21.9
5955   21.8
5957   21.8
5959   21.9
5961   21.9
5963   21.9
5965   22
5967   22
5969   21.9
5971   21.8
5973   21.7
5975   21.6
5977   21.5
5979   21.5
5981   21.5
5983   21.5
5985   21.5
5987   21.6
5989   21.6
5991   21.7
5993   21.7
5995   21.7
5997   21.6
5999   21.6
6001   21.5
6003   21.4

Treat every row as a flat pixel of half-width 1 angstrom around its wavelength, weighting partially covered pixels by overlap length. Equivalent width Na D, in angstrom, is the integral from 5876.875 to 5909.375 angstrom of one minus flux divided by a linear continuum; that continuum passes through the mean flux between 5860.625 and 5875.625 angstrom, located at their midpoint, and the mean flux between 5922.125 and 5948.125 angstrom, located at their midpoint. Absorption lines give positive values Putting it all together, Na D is 0.38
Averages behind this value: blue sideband 22.3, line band 21.8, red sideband 21.7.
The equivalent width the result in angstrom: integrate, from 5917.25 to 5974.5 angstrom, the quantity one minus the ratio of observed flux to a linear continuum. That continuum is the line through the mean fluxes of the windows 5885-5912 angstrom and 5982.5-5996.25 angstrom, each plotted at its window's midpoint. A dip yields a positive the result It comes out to -0.2 angstrom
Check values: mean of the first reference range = 21.7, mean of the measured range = 21.8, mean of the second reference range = 21.6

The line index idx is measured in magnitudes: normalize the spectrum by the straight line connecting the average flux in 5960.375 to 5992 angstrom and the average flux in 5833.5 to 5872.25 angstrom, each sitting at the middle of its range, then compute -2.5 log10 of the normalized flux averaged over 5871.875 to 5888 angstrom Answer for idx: 0.003 mag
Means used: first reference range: 22.2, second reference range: 21.7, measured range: 22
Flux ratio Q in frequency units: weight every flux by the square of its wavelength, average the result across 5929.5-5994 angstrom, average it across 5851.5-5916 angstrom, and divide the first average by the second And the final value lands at 1.02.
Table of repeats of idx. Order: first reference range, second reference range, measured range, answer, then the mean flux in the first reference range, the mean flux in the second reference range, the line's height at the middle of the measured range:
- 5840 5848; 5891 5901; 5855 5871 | -0.02 mag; 22.1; 21.5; 21.9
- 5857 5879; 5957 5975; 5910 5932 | 0.02 mag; 22.2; 21.9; 22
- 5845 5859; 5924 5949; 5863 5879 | -0.01 mag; 22.1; 21.7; 22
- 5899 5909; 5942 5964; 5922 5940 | 0.02 mag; 22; 21.9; 21.9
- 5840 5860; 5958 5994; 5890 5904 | 0.02 mag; 22.1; 21.7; 21.9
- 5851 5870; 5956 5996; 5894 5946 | 0.01 mag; 22.2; 21.7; 22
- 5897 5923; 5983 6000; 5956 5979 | -0.01 mag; 21.8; 21.6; 21.7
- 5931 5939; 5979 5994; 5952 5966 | -0.01 mag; 21.8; 21.6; 21.7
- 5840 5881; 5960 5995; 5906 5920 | 0.00 mag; 22.2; 21.7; 22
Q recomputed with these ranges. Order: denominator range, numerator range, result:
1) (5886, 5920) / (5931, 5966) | 1.02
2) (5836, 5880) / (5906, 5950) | 1.00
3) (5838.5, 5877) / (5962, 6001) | 1.02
